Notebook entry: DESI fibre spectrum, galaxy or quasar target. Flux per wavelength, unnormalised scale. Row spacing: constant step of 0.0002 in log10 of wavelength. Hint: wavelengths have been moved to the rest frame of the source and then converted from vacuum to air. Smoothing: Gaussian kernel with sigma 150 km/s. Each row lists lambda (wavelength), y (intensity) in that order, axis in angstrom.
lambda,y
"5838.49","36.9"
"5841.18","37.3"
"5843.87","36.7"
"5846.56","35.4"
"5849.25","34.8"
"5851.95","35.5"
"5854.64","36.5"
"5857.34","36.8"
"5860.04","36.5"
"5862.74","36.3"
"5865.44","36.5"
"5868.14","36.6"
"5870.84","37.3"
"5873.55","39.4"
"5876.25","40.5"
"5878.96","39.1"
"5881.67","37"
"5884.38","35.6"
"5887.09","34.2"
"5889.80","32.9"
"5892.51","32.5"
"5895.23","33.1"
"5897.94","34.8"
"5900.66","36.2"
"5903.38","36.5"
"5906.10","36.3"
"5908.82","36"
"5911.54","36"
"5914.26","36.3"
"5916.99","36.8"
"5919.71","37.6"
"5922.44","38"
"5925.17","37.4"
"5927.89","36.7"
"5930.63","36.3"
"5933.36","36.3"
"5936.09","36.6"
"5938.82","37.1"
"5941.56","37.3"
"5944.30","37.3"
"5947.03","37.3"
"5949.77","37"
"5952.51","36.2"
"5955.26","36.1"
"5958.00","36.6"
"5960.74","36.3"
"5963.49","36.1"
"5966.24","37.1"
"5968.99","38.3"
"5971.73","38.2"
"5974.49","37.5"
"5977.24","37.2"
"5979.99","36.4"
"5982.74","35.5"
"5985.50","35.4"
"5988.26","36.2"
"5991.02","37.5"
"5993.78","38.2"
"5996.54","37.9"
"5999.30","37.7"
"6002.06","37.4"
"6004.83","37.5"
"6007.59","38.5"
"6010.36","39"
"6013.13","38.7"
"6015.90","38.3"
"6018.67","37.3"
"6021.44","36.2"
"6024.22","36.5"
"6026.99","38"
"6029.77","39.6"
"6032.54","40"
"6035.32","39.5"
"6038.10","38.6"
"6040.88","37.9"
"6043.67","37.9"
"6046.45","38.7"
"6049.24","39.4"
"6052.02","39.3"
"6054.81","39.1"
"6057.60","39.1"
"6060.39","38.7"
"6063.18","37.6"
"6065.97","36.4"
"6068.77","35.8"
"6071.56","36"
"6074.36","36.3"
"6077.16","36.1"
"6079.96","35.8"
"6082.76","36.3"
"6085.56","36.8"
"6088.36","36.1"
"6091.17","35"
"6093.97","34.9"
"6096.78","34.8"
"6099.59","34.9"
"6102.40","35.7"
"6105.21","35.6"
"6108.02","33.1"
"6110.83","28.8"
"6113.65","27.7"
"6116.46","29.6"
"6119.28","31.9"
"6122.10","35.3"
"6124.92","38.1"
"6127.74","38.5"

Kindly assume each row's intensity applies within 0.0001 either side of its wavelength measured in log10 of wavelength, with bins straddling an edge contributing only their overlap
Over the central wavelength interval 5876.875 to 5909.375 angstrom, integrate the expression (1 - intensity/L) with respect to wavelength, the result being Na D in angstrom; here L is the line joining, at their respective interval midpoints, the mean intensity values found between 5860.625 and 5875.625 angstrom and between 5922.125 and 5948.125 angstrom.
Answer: 1.5 angstrom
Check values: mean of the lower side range 37.4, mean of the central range 35.4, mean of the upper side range 37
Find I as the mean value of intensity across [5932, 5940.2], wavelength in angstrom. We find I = 36.7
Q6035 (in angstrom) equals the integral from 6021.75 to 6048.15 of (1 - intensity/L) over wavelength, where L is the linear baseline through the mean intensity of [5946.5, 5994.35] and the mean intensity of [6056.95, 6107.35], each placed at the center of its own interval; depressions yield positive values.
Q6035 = -1.5 angstrom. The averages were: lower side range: 36.8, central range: 38.4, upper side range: 36.1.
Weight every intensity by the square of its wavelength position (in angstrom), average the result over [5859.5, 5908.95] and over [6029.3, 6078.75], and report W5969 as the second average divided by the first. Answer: 1.11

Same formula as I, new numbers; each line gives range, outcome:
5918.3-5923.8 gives 37.8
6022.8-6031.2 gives 38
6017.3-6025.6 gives 36.6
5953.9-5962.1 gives 36.4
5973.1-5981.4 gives 37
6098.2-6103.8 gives 35.3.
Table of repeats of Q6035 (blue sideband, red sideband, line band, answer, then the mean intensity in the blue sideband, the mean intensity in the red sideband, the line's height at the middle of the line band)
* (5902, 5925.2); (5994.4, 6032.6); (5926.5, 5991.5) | 0.9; 36.7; 38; 37.3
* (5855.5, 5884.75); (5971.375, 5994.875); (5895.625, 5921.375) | 0.7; 37.5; 36.8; 37.2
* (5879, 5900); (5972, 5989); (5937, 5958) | -0.6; 34.7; 36.5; 35.8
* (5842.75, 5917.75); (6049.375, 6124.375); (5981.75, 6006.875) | -1.0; 36.1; 35.4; 35.7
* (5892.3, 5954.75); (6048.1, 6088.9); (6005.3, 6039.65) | -1.2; 36.4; 37.3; 37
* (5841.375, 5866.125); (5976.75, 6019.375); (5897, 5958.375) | 0.3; 36.2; 37.4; 36.8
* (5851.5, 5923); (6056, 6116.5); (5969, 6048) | -4.8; 36.3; 35.2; 35.6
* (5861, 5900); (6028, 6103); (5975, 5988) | 0.2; 36.1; 37.3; 36.8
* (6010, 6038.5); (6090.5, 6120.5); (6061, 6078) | -0.6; 38.3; 32.9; 35.3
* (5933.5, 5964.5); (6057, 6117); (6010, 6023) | -0.7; 36.7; 35.1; 35.9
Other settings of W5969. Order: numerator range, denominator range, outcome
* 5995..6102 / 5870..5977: 1.07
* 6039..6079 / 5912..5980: 1.06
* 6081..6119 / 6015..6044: 0.90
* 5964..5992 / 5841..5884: 1.04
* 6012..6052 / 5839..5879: 1.10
